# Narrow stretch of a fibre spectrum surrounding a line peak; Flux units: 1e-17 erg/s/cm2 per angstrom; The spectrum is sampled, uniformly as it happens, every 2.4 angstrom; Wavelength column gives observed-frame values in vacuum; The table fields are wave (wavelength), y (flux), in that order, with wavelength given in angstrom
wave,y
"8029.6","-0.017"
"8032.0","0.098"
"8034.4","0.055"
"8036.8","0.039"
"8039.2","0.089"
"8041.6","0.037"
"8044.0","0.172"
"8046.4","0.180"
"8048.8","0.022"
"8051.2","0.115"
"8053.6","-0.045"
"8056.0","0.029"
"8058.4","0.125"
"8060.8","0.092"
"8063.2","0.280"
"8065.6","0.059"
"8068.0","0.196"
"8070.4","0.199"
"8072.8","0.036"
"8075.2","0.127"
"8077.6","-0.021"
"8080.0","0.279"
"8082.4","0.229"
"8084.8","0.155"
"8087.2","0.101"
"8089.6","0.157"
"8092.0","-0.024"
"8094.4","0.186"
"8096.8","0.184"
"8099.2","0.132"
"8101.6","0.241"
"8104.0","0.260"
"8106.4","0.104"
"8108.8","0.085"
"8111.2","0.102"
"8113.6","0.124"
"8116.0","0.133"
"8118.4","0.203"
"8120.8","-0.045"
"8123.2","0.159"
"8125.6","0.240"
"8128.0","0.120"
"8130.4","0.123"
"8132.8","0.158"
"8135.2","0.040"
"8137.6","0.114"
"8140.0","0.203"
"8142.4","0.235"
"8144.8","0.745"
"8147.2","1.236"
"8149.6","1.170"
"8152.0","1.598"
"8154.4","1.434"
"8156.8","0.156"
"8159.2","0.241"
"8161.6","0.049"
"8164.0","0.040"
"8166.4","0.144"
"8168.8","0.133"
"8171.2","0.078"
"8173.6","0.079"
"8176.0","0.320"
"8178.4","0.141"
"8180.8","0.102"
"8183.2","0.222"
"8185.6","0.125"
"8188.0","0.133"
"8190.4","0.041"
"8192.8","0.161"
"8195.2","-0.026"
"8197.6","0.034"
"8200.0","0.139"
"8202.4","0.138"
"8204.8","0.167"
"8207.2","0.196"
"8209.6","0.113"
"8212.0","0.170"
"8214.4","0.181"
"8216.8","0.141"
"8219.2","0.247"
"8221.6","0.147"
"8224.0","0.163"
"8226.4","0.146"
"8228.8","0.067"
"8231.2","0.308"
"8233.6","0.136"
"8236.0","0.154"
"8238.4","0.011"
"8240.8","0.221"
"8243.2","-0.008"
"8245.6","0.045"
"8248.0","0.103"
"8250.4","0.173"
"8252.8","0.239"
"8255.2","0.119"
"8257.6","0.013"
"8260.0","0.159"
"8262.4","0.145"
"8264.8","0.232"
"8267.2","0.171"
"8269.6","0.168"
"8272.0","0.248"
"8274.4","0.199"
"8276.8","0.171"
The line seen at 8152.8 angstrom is [O II] 3727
